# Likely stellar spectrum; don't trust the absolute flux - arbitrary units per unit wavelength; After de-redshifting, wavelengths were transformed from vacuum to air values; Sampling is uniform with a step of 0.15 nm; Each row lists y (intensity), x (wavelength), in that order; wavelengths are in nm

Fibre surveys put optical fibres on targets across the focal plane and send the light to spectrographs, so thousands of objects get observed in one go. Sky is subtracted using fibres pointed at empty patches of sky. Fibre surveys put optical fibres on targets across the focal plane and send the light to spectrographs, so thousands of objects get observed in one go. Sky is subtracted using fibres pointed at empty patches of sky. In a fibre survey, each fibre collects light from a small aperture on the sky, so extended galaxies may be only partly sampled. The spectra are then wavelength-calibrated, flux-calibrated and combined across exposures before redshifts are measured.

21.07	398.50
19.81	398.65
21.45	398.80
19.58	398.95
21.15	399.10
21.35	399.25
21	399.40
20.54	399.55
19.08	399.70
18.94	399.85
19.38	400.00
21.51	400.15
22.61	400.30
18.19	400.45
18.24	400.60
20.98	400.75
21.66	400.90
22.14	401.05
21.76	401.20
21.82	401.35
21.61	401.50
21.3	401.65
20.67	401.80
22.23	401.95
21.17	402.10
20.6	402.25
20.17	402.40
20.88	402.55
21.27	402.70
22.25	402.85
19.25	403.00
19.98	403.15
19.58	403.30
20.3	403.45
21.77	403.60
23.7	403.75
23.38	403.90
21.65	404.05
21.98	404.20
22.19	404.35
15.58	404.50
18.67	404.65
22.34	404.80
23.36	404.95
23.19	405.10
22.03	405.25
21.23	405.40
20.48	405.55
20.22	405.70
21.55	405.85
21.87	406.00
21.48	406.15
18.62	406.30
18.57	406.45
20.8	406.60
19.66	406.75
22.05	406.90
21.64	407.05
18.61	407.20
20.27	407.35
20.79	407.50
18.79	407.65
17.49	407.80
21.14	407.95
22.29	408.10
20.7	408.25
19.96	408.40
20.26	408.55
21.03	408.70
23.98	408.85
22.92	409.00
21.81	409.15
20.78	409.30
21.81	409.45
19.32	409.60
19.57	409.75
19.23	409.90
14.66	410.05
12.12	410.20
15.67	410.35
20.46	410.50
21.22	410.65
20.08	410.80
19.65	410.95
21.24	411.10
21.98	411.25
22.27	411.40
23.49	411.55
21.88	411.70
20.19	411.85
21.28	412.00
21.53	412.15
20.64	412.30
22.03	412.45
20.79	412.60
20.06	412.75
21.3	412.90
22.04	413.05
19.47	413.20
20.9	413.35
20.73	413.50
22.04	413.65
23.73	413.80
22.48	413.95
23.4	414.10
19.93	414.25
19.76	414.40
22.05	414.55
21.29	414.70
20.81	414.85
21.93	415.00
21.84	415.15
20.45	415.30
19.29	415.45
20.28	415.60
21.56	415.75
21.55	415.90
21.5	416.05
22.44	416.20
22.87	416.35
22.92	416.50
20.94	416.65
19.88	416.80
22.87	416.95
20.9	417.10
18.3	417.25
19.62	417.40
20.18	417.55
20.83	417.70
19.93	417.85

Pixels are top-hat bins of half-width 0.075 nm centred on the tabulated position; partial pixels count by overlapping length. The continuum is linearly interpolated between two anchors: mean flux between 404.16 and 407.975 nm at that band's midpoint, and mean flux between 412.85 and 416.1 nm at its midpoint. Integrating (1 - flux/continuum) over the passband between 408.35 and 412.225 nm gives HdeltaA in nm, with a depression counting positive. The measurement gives 0.11 nm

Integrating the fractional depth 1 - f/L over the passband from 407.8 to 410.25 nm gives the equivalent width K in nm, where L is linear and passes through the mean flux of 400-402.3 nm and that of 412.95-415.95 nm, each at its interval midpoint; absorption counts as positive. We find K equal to 0.13 nm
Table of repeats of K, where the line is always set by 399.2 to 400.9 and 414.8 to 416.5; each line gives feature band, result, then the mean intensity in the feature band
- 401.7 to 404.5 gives -0.093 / 21.1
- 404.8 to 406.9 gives -0.044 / 21.1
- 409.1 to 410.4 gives 0.163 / 18.3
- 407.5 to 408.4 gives 0.030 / 20.1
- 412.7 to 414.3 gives -0.020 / 21.5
